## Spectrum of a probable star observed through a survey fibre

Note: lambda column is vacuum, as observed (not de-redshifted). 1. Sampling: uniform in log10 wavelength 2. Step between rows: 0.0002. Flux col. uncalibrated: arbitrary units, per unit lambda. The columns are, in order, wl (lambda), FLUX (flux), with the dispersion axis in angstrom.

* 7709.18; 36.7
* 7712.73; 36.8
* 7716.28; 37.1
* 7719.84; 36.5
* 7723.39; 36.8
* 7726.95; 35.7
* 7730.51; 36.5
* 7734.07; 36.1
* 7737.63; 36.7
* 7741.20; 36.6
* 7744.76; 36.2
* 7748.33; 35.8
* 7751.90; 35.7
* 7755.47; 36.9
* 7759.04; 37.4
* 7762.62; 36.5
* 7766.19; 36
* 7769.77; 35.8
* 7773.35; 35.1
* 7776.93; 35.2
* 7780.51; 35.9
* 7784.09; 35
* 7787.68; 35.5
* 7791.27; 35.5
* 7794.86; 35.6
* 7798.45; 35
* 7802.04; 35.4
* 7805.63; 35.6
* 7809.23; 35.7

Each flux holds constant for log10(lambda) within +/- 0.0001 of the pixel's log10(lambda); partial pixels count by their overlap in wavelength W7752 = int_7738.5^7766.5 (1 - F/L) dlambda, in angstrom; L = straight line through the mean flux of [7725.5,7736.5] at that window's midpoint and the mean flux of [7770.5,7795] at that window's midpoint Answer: -0.5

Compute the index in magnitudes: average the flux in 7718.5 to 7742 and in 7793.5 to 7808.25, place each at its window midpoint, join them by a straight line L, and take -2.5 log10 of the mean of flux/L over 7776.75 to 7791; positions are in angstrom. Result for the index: 0.01 mag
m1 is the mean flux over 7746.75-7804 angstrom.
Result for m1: 35.8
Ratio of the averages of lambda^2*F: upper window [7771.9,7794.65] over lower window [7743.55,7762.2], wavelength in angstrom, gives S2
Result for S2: 1.0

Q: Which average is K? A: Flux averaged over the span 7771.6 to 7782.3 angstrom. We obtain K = 35.4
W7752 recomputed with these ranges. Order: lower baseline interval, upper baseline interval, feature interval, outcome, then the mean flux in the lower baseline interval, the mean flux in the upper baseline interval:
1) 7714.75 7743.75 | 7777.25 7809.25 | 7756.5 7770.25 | -0.2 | 36.5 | 35.4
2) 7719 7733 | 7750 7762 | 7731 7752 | 0.1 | 36.4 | 36.6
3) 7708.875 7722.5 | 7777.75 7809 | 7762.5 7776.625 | 0.1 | 36.8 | 35.4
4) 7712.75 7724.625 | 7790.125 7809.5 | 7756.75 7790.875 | 0.1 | 36.8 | 35.4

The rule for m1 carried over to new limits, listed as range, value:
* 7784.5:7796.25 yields 35.4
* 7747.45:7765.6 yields 36.5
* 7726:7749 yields 36.3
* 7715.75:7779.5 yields 36.2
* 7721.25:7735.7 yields 36.3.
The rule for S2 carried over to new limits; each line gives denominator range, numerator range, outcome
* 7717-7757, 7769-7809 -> 0.99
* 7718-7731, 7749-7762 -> 1.01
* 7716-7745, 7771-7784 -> 0.98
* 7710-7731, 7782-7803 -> 0.98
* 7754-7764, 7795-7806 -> 0.97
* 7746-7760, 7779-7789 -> 0.98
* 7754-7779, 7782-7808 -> 0.99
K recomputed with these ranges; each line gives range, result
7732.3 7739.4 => 36.4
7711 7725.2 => 36.8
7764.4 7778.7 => 35.5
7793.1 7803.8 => 35.3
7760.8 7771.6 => 36.1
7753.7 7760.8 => 37.2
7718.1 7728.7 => 36.3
